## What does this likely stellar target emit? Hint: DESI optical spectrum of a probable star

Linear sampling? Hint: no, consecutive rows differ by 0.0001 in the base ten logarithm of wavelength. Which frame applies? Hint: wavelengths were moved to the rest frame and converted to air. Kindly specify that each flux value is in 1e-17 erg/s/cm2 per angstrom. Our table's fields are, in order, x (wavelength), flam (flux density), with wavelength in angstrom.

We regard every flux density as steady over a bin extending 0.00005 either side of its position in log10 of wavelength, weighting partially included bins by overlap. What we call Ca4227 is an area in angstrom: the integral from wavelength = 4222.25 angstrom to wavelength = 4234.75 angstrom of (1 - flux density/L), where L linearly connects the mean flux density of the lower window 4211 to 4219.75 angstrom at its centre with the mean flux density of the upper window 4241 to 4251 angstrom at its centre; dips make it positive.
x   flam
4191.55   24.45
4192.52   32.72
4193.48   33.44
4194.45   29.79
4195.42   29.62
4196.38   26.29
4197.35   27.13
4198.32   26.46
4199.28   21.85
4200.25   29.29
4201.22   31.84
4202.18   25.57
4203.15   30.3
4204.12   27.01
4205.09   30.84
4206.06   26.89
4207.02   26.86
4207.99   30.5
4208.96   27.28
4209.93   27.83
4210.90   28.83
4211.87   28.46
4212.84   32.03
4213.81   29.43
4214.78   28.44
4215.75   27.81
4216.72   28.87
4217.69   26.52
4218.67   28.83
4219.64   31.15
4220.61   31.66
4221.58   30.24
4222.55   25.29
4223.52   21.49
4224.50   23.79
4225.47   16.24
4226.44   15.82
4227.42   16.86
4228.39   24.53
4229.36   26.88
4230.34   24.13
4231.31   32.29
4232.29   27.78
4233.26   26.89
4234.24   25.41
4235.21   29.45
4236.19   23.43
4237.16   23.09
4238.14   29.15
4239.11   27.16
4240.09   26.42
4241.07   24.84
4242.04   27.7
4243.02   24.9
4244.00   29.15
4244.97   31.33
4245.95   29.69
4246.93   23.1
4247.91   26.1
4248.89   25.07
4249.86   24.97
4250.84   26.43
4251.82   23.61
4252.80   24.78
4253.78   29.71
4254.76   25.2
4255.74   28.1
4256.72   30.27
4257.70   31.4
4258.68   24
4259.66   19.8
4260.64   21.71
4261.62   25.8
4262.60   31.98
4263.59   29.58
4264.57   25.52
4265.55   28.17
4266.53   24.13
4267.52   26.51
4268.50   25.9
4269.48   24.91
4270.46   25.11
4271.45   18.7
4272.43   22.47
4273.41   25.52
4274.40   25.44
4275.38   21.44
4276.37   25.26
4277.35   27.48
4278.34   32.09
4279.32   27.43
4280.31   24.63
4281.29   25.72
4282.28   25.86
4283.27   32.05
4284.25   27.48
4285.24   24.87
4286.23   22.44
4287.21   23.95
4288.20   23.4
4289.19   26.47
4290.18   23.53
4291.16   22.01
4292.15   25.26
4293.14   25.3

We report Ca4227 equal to 1.9 angstrom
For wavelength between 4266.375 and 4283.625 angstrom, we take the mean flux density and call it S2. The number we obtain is 25.6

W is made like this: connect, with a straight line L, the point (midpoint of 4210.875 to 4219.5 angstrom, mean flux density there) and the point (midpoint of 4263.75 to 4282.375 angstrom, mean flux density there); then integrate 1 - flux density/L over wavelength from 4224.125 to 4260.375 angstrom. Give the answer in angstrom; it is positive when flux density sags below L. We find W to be 2.1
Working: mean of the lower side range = 28.9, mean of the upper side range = 25.5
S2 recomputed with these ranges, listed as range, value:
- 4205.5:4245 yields 26.7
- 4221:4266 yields 25.9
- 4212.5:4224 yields 28.4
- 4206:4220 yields 28.7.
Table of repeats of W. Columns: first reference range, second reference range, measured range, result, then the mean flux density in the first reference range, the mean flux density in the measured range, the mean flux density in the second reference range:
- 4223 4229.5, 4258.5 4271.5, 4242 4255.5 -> -1.9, 20.5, 26.5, 25.4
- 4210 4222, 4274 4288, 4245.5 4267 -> 0.8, 29.3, 26.3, 26.1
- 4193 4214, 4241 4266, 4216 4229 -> 1.4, 28.5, 24.8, 26.7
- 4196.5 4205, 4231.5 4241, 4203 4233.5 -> 0.2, 27.5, 26.9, 26.6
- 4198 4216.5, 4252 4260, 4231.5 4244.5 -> 0.3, 28.3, 26.7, 26.7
